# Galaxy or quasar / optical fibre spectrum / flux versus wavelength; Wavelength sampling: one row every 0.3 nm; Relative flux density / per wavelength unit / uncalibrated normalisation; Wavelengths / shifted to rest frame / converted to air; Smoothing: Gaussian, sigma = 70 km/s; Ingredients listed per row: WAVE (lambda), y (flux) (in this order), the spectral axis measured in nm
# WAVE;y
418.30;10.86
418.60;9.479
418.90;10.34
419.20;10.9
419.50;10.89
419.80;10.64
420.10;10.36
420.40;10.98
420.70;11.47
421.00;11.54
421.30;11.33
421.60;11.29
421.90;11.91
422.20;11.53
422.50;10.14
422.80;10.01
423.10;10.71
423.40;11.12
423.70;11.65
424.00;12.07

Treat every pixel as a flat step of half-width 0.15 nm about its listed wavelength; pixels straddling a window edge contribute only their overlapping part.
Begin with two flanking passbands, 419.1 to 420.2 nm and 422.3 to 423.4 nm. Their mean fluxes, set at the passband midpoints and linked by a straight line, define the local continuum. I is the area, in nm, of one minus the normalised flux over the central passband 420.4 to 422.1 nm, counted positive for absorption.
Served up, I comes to -0.14 nm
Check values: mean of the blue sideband 10.7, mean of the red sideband 10.5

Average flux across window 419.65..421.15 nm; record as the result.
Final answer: 11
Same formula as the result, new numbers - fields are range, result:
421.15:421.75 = 11.3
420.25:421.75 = 11.3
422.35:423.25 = 10.3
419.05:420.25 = 10.7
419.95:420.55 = 10.7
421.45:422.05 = 11.6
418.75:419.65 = 10.7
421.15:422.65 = 11.2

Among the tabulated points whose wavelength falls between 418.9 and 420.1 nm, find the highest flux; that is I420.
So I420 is 10.9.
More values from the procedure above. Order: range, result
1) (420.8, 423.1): 11.91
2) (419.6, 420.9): 11.47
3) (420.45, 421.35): 11.54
